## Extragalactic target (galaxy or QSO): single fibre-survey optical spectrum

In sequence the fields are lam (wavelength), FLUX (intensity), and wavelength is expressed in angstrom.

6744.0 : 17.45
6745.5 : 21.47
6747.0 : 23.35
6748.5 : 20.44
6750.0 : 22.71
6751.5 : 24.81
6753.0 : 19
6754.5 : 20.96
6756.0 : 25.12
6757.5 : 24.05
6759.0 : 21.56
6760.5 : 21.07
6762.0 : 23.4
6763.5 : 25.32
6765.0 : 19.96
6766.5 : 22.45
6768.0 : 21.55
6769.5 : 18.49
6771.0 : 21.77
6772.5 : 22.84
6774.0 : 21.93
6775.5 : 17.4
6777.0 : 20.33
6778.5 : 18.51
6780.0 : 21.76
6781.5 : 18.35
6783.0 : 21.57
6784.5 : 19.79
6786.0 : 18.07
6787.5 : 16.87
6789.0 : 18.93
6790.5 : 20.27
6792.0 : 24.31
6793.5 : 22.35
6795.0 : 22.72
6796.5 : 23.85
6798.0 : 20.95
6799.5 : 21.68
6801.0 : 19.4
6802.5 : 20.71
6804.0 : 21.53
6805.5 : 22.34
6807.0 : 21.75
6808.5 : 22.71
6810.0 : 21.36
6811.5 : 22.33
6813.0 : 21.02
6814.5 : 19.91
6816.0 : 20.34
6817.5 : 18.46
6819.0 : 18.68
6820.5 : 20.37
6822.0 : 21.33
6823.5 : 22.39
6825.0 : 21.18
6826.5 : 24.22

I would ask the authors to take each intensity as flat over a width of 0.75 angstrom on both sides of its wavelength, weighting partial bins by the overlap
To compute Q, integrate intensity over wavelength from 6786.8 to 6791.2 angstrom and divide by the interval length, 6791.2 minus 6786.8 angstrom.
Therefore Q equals 18.7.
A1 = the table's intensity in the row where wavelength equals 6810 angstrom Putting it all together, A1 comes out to 21.36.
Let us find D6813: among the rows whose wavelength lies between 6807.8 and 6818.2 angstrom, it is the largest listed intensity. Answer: 22.71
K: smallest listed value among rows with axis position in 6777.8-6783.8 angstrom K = 18.35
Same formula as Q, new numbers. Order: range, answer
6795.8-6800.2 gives 22.1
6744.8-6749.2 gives 21.8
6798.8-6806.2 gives 21.1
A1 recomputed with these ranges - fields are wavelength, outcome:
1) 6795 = 22.72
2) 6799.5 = 21.68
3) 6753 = 19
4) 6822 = 21.33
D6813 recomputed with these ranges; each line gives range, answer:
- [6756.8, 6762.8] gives 24.05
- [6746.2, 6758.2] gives 25.12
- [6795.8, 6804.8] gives 23.85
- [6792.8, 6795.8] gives 22.72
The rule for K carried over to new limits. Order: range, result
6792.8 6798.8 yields 20.95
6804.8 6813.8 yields 21.02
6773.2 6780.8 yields 17.4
